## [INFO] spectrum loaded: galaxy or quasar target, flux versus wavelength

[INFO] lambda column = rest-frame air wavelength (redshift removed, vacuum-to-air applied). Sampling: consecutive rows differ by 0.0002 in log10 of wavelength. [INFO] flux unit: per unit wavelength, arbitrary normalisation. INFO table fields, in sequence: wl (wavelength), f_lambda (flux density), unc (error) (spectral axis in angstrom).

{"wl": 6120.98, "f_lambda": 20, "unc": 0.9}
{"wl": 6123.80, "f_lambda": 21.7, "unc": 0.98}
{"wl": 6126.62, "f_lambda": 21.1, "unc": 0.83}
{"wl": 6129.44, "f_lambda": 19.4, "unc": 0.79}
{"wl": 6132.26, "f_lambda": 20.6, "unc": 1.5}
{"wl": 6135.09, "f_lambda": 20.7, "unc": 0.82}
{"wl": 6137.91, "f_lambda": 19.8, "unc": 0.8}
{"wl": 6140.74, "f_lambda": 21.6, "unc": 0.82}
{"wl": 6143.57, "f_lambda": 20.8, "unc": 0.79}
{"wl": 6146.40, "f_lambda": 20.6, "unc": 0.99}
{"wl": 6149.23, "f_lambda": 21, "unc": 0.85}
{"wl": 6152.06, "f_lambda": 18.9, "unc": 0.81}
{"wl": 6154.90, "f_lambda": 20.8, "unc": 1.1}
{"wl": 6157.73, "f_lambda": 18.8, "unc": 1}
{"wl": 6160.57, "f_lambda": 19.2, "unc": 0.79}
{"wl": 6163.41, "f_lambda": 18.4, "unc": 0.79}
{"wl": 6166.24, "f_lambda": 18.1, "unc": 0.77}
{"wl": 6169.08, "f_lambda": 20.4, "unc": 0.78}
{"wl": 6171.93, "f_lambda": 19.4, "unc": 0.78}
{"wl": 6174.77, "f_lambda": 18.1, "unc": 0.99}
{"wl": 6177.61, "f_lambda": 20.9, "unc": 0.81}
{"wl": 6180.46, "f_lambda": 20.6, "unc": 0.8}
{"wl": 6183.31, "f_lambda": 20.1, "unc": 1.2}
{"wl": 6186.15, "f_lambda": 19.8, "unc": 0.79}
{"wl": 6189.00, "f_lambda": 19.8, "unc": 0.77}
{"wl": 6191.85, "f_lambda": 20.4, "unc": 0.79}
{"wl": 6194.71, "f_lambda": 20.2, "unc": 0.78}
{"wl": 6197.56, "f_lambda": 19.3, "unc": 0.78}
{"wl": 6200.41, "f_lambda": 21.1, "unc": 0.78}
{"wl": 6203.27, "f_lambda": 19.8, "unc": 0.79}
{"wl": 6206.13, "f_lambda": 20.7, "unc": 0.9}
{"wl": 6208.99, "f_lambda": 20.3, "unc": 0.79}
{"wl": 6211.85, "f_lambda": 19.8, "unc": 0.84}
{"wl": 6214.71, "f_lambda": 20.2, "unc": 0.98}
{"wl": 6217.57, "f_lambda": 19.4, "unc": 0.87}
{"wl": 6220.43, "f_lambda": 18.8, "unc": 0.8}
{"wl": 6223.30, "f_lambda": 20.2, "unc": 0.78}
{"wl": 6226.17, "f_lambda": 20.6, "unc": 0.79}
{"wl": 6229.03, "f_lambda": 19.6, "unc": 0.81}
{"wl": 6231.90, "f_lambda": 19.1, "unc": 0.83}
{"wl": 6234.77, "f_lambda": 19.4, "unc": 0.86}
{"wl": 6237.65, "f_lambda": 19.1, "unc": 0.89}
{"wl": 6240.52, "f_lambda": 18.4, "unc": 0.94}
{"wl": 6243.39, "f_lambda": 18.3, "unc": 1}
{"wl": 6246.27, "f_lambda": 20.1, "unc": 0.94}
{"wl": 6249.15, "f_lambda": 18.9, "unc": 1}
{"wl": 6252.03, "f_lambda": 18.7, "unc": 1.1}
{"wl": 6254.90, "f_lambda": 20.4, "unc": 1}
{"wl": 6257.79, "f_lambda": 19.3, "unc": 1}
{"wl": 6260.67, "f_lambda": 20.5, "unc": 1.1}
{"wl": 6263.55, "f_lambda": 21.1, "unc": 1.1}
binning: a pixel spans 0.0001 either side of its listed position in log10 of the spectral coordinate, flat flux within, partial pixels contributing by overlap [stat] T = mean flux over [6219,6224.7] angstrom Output 19.5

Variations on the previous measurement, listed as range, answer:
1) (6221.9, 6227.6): 20.4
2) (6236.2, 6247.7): 19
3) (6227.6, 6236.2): 19.4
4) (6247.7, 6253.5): 18.8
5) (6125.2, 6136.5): 20.5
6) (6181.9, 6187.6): 20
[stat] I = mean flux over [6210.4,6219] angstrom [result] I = 19.8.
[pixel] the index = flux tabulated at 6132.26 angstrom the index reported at 20.6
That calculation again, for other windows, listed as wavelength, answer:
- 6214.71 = 20.2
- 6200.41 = 21.1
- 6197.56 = 19.3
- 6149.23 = 21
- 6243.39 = 18.3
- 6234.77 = 19.4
